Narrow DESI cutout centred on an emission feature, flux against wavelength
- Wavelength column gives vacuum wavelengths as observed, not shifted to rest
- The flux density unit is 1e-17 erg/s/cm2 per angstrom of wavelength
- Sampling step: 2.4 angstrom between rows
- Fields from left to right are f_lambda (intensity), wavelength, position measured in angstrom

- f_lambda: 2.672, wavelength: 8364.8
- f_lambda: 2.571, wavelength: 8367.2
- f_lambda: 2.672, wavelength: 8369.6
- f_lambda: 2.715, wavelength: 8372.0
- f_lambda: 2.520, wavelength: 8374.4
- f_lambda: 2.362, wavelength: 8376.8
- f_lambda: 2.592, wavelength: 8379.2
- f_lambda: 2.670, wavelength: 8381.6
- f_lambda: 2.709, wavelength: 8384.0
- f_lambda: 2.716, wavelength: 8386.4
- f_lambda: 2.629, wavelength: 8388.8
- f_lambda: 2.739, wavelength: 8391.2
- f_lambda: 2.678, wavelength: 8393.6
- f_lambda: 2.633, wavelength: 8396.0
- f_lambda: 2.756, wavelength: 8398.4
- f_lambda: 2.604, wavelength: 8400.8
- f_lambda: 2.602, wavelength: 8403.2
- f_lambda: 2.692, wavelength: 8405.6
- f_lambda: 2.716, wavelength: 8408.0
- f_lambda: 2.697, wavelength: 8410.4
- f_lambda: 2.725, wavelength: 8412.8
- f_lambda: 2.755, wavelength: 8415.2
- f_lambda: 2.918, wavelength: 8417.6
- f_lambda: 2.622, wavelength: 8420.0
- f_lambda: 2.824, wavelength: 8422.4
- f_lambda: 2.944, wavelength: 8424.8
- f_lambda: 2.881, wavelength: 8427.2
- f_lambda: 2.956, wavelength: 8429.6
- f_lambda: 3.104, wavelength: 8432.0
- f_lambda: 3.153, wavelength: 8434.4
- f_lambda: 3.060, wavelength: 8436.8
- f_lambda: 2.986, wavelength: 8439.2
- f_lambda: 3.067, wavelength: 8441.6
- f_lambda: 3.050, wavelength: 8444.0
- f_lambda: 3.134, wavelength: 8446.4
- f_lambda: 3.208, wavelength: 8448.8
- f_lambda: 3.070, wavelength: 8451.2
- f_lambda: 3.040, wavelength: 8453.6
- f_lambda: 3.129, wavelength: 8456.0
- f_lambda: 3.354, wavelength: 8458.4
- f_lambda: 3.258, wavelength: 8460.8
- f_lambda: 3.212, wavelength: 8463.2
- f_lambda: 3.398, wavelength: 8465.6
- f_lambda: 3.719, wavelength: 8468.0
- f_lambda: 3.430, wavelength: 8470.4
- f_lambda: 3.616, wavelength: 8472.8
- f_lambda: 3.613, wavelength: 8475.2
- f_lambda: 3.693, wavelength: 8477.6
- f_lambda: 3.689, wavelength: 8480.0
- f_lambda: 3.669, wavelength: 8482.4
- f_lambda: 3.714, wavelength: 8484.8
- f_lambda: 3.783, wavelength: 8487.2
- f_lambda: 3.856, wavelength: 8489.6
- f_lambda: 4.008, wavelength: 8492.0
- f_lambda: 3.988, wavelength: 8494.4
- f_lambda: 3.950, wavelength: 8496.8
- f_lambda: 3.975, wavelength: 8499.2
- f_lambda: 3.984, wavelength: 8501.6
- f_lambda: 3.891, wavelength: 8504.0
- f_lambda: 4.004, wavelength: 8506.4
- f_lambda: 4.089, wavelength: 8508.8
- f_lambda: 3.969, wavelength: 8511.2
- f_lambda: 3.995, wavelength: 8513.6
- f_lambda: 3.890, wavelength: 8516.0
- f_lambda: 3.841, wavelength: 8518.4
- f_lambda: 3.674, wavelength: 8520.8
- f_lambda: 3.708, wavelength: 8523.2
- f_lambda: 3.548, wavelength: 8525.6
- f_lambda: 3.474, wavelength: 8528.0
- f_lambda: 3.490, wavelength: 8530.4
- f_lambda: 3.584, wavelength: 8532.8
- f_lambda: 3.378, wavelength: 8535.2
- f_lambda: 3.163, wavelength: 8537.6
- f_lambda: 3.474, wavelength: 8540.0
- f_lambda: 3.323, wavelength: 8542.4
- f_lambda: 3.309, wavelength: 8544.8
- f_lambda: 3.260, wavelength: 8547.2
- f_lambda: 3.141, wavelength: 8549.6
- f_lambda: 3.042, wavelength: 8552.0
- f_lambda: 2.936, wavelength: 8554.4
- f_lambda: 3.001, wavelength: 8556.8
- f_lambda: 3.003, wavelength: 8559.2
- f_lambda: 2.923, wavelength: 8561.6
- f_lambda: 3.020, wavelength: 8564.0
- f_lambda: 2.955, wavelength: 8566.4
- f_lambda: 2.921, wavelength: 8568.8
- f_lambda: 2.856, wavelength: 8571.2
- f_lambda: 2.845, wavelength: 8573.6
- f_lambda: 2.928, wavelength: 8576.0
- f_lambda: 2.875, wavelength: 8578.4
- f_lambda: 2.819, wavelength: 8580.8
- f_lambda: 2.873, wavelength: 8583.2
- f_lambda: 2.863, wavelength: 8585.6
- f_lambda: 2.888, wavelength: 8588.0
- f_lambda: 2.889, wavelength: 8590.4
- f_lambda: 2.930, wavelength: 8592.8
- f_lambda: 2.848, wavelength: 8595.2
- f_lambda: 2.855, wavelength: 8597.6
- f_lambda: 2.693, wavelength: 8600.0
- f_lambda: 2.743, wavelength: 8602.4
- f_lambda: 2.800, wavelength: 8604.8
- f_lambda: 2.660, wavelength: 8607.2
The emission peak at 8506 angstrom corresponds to Mg II 2798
